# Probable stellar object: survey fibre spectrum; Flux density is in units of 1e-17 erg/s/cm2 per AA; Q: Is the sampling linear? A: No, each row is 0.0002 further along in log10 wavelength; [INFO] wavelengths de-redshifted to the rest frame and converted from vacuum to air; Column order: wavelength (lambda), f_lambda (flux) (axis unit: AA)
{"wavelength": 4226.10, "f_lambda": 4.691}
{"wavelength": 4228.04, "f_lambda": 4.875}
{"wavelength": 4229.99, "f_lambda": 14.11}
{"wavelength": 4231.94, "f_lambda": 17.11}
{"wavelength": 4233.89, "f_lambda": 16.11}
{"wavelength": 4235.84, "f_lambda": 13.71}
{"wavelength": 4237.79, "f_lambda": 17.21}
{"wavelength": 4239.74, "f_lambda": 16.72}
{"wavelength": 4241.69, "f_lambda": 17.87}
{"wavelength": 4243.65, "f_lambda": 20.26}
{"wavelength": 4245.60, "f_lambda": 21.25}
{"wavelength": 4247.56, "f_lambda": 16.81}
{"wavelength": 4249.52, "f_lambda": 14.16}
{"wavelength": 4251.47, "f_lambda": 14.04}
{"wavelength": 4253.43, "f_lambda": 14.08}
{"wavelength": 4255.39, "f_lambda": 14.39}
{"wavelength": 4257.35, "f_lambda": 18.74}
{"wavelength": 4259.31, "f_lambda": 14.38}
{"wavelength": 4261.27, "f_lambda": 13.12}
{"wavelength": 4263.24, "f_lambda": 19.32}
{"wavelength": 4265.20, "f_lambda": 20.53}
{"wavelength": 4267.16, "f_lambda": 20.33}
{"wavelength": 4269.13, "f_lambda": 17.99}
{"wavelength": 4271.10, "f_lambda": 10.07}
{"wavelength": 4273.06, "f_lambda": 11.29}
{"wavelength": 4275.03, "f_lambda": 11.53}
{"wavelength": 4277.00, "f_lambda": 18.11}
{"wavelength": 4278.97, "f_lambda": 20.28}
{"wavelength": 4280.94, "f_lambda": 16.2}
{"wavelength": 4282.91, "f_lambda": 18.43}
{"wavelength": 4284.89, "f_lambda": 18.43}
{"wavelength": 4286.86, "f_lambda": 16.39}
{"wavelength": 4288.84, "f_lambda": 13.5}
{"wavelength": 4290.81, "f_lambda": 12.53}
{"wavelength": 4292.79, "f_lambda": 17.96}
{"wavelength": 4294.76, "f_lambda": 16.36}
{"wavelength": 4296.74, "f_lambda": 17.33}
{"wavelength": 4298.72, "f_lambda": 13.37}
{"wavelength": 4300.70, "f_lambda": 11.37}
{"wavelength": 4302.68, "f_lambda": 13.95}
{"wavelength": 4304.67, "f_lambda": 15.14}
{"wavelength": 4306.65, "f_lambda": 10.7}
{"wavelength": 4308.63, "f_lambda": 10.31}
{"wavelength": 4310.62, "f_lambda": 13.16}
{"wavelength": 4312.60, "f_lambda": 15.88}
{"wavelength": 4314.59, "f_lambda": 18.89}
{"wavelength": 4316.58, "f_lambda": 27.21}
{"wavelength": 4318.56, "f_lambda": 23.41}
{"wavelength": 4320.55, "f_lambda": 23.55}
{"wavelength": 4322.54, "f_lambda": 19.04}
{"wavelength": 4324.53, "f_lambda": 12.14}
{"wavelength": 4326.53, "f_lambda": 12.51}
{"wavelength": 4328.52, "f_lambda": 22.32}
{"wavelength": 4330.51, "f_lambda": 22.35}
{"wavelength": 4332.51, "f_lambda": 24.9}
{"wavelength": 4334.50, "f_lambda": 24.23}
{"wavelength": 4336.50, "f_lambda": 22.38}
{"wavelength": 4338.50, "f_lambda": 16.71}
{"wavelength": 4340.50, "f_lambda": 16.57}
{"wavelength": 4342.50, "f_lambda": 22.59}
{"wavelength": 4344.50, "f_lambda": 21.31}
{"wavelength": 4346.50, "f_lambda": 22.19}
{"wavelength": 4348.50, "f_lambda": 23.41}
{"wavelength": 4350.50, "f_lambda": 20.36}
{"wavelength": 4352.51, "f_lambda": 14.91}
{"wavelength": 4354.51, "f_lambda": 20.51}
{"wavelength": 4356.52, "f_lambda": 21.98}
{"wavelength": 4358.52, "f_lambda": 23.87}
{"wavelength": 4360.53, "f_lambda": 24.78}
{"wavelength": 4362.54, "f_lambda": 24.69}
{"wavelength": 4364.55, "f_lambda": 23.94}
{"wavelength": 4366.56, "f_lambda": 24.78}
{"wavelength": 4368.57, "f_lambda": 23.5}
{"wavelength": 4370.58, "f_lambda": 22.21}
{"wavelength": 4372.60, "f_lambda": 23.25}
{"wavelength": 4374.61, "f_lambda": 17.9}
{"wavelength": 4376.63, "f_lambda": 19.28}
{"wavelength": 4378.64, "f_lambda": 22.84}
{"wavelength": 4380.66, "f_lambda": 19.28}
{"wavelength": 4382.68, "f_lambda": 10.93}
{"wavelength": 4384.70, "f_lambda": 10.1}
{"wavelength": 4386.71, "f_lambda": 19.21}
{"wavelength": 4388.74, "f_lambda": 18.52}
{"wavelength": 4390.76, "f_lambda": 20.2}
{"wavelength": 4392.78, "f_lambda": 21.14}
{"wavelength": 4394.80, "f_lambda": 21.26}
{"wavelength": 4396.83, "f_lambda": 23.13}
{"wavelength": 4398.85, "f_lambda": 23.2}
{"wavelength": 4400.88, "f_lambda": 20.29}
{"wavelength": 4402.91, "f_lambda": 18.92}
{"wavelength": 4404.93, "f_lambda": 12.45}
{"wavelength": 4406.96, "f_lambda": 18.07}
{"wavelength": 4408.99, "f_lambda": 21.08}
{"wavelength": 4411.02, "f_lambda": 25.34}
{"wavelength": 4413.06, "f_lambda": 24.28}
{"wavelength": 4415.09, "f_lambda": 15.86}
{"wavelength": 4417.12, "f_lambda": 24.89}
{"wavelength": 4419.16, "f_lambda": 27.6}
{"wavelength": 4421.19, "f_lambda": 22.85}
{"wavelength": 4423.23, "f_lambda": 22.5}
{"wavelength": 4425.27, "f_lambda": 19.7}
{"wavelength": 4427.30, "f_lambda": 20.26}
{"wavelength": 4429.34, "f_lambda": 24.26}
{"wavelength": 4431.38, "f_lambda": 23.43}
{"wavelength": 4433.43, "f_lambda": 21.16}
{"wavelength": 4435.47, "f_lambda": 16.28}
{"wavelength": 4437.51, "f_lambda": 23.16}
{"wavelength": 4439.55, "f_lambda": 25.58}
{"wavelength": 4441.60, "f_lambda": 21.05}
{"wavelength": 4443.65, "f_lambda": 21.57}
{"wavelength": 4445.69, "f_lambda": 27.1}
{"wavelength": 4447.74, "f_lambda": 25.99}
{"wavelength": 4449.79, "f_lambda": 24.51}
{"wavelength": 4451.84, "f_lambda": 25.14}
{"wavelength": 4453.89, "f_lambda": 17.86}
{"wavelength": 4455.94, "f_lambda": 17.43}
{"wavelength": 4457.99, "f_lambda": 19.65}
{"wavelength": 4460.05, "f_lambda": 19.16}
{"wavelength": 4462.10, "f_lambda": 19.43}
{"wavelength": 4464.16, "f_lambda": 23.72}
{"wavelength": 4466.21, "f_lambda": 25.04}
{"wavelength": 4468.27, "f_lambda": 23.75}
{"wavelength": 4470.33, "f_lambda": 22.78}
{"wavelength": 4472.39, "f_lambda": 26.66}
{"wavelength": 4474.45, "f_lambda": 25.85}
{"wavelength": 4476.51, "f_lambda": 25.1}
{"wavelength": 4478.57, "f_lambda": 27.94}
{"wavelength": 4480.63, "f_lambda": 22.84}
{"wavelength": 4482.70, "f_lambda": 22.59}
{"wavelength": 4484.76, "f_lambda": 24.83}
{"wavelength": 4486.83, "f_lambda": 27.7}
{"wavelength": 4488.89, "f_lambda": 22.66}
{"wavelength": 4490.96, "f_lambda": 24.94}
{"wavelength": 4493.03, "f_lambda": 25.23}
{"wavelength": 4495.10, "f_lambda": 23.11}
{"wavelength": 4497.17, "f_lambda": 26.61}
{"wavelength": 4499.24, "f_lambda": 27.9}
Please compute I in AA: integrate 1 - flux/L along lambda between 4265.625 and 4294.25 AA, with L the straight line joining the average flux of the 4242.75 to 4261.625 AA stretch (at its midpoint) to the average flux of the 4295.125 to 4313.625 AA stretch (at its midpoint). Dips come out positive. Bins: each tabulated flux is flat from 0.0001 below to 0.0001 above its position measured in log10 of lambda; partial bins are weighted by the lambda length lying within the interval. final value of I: -2.4 AA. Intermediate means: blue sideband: 16.2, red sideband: 13.6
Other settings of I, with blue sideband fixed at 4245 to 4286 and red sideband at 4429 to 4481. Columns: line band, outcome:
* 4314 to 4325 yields -1.8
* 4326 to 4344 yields -1.9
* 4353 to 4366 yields -2.3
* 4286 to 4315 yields 5.2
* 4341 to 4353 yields -1.1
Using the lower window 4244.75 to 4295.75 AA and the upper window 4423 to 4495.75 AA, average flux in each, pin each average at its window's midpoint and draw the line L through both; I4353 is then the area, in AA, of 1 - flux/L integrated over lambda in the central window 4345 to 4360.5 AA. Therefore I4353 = -1.7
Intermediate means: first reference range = 16.1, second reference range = 23.1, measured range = 21.3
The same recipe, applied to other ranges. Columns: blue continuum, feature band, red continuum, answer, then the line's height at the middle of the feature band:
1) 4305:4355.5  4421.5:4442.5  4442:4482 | 0.5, 22.3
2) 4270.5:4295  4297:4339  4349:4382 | 1.1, 18.1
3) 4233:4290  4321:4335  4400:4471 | -0.9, 18.4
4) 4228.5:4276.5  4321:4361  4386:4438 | -3.4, 18.8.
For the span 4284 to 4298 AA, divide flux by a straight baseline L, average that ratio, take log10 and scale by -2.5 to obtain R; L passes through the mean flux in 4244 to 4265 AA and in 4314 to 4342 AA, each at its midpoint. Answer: 0.15 mag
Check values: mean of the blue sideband 16.3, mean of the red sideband 20.5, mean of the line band 16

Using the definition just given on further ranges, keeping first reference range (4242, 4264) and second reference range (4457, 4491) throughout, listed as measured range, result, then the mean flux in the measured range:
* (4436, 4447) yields -0.03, 23.4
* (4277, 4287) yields -0.04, 18.1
